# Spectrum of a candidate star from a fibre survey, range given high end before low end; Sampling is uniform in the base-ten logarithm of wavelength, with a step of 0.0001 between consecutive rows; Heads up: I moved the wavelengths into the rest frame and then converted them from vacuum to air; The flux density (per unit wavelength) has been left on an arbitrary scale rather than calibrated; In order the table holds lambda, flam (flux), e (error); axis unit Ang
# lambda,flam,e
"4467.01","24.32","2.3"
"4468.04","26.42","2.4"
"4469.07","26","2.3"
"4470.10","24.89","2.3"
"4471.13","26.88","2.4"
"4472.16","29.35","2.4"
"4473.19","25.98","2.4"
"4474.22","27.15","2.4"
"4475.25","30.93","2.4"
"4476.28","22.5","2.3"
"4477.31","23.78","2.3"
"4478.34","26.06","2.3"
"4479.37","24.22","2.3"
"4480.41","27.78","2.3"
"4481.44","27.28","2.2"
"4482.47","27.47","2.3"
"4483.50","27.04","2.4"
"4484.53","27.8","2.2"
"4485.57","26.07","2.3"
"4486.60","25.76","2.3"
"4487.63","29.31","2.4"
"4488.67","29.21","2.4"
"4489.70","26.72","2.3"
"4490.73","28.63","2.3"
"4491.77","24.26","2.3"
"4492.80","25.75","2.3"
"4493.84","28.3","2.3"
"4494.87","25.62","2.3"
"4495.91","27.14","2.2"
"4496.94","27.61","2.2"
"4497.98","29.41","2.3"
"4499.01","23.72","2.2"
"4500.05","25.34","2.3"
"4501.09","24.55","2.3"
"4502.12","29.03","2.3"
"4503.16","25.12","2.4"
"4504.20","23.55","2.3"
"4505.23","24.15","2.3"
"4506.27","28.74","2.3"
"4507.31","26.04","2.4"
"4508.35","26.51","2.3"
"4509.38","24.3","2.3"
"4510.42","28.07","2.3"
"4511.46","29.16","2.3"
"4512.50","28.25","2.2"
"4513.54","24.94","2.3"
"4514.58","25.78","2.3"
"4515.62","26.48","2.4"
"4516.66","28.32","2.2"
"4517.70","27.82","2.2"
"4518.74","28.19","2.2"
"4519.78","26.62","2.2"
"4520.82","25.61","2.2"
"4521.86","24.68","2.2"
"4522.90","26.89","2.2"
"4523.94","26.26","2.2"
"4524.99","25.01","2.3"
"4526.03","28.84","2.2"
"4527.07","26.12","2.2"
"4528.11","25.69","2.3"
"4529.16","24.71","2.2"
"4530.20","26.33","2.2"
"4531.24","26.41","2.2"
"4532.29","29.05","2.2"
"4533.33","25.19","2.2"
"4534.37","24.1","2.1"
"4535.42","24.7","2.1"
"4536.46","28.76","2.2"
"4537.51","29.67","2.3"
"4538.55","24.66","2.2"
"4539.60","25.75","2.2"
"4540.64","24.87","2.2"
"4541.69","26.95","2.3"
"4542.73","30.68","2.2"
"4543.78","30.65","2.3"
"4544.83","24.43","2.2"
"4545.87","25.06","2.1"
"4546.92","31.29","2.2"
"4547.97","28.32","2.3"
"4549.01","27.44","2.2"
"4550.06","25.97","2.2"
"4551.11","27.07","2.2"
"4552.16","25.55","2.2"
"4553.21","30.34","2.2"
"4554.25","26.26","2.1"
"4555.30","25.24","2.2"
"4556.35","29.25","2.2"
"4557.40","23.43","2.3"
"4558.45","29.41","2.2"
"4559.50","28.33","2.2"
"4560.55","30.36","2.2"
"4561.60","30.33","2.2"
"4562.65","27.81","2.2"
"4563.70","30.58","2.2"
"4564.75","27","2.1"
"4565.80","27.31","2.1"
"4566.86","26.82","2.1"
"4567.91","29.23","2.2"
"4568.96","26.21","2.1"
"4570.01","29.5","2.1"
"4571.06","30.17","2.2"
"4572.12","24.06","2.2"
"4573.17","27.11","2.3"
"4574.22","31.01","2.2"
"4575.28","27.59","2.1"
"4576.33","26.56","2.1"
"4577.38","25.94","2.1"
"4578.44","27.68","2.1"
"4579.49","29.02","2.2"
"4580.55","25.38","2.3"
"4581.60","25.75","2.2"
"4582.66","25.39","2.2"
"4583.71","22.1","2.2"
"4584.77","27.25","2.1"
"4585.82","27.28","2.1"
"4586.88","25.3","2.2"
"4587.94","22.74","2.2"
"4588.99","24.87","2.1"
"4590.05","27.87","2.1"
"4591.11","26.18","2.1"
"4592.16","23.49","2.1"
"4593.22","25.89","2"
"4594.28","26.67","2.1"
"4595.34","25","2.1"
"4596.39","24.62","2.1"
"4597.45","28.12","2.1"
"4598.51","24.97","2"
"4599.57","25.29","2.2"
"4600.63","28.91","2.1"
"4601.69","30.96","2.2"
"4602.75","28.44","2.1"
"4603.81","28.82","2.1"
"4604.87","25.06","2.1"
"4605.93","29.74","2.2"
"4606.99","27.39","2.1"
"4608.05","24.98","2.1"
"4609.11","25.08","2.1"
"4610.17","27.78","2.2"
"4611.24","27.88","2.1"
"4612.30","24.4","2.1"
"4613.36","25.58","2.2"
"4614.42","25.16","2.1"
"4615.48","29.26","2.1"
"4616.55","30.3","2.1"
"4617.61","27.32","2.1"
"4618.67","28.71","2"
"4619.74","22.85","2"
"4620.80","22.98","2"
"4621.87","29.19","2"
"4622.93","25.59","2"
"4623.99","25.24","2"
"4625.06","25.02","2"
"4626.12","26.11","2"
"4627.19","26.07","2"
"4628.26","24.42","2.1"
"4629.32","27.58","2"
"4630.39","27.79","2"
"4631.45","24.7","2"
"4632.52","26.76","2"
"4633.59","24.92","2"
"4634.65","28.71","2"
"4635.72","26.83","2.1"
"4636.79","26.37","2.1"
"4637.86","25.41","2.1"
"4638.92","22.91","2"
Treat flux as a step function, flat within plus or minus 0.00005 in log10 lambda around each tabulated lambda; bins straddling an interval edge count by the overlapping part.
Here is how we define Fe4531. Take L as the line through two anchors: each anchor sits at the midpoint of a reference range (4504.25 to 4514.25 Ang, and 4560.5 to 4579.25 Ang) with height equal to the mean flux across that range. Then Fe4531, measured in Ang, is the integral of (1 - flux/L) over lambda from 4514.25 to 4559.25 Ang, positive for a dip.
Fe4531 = 0.6 Ang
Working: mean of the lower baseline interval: 26.5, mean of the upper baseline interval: 28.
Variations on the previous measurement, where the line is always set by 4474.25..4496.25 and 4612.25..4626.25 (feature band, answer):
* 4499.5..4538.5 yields 0.3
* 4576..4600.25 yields 0.6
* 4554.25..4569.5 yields -0.8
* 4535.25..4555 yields -0.6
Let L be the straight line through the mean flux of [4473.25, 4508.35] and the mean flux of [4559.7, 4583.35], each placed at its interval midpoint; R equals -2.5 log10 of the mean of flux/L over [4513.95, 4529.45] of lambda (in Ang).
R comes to 0.02 mag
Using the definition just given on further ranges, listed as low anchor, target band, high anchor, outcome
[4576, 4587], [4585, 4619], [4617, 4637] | -0.021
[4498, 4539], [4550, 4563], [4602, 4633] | -0.050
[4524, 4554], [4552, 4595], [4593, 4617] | -0.004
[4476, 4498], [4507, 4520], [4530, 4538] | -0.010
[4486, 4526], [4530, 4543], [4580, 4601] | -0.015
